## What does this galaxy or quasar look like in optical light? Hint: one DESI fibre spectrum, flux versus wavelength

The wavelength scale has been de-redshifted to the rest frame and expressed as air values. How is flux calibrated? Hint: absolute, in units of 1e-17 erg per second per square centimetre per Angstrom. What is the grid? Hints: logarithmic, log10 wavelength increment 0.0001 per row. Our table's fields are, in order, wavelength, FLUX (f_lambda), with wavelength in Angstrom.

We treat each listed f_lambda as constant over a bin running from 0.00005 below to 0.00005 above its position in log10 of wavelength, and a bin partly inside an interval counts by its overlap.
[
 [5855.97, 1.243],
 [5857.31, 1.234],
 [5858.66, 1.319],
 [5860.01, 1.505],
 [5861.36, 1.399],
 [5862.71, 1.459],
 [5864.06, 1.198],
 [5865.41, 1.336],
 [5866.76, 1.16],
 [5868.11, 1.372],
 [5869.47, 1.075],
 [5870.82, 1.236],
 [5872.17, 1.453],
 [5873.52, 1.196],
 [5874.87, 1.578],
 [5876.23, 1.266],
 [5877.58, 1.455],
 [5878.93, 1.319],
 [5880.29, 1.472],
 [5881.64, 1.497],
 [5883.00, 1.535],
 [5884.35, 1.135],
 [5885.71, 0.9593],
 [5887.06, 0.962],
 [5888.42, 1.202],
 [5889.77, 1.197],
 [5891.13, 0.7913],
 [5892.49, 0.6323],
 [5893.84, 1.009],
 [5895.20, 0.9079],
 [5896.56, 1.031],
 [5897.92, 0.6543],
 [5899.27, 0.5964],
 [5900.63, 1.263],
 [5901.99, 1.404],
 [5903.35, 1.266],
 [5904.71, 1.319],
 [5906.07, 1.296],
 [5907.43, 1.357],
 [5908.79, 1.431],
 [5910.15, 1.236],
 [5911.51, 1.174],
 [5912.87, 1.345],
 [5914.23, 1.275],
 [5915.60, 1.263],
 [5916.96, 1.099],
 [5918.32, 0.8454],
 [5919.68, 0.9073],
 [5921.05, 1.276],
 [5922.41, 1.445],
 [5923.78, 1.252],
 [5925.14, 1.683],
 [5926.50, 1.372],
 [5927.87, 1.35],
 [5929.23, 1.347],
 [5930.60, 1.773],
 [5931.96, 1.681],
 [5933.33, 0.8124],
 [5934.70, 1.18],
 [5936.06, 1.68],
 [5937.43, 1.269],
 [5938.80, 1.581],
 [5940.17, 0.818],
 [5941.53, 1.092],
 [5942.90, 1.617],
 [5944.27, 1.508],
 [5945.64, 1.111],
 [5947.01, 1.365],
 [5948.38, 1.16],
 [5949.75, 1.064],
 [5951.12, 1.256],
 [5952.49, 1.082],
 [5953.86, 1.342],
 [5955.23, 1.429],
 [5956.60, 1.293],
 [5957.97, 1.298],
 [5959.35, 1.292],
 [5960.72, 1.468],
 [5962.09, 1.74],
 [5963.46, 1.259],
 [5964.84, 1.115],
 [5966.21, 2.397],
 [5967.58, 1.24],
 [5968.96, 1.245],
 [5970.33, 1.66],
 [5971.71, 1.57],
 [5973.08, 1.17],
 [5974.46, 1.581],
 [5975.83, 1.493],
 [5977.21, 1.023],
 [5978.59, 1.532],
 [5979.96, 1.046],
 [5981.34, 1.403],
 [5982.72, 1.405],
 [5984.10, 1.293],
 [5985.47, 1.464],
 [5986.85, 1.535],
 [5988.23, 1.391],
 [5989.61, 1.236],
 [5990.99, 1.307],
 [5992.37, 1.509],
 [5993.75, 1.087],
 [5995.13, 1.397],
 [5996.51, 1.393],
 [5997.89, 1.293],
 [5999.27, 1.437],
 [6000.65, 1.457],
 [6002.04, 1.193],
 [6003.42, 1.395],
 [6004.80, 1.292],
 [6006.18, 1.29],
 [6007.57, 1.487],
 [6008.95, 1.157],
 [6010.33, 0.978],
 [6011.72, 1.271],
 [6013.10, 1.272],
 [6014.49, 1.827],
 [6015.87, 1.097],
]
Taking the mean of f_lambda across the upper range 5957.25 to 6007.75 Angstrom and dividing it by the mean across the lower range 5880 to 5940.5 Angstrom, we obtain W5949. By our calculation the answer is 1.1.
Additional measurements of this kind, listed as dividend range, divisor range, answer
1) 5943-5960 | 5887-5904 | 1.29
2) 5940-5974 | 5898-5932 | 1.06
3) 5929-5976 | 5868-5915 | 1.15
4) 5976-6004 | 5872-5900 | 1.19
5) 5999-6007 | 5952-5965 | 1.00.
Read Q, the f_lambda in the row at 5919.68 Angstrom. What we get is 0.9073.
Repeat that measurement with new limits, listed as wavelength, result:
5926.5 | 1.372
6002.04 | 1.193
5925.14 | 1.683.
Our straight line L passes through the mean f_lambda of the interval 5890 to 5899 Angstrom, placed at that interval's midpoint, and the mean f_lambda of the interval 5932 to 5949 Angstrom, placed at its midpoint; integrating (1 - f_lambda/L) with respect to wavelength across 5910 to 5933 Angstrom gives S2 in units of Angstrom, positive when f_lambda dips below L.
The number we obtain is -4.3 Angstrom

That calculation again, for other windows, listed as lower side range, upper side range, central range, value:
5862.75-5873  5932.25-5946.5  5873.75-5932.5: 2.2 Angstrom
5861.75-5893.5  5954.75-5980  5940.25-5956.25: 1.4 Angstrom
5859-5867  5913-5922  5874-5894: 1.0 Angstrom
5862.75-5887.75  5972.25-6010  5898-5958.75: 2.0 Angstrom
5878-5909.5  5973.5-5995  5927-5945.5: -1.7 Angstrom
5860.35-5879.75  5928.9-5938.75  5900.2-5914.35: 0.7 Angstrom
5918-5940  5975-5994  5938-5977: -0.6 Angstrom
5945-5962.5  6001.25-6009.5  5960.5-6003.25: -3.2 Angstrom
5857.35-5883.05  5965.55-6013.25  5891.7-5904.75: 3.5 Angstrom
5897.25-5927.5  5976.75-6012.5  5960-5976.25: -2.6 Angstrom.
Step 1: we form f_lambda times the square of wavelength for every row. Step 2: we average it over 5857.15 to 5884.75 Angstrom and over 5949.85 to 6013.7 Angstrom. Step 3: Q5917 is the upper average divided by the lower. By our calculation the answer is 1.04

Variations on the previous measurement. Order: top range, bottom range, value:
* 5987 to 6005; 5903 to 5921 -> 1.14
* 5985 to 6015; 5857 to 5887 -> 1.06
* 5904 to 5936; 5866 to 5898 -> 1.12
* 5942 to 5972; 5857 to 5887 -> 1.08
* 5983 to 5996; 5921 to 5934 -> 0.99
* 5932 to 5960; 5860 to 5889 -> 1.00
